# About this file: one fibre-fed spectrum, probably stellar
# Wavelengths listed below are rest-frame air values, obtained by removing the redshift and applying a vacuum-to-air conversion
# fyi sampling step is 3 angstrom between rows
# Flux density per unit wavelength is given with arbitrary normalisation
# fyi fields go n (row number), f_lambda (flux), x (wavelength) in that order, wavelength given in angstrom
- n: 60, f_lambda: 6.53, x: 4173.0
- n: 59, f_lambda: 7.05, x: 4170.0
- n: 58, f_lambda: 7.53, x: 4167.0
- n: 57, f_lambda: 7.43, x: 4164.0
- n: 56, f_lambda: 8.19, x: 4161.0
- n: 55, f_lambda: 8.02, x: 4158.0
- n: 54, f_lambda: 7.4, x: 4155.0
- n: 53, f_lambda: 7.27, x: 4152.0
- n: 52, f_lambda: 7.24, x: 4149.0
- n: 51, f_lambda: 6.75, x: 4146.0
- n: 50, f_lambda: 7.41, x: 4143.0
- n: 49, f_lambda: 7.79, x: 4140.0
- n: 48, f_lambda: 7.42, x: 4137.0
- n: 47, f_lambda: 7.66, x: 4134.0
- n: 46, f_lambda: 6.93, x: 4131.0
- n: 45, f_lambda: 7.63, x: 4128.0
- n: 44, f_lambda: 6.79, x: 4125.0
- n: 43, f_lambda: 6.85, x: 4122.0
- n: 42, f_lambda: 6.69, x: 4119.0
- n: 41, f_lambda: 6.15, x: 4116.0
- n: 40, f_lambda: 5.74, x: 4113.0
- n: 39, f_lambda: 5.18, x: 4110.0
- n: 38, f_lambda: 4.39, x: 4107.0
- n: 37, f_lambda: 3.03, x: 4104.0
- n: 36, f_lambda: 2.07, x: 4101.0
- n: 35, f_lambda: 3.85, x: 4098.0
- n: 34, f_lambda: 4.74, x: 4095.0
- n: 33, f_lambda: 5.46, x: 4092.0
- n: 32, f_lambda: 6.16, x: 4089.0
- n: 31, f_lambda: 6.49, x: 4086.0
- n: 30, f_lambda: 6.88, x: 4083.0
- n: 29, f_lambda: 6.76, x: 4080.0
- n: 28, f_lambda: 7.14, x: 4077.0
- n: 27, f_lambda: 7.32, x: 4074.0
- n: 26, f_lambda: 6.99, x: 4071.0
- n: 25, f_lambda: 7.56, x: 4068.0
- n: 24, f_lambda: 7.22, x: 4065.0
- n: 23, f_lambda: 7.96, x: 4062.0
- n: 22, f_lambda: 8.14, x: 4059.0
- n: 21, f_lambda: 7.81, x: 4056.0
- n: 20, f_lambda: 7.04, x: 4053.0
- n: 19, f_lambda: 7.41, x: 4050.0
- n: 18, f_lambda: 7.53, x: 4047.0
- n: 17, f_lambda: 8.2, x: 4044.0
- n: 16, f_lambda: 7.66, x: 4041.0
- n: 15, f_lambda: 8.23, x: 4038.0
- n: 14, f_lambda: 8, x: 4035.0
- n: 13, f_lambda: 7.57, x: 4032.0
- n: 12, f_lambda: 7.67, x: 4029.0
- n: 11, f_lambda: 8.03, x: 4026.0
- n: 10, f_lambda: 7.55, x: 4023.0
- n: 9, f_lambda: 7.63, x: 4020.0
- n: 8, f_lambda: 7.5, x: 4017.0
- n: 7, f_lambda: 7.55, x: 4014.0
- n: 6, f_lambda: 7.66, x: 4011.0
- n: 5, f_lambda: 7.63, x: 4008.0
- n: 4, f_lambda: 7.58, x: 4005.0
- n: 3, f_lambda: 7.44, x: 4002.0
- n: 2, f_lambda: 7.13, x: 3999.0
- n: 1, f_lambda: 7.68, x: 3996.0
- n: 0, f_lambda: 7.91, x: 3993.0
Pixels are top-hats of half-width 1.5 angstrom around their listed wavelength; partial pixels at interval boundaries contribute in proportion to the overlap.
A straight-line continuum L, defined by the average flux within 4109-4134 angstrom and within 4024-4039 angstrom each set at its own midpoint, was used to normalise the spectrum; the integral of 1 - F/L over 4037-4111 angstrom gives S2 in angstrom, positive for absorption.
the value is 8.9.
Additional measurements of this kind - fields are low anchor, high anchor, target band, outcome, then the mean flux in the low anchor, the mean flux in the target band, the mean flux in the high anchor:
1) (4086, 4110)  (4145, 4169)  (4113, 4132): -3.47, 4.44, 6.75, 7.49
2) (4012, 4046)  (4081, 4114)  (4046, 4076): -4.97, 7.78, 7.49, 4.92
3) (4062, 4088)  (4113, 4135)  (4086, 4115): 9.67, 7.08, 4.64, 6.86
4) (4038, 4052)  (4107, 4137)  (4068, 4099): 3.80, 7.73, 6.28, 6.55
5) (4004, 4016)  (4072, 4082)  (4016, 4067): -2.57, 7.6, 7.72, 7.06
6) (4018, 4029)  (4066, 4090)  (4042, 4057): -0.51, 7.72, 7.59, 6.93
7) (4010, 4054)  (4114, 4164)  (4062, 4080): 0.63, 7.69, 7.27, 7.25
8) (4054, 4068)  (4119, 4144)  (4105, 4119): 3.73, 7.73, 5.42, 7.27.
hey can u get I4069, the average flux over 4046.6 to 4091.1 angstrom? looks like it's 7.2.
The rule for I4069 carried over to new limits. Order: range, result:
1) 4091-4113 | 4.18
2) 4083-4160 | 6.23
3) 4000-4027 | 7.6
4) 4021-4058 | 7.73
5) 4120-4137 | 7.18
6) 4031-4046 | 7.93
